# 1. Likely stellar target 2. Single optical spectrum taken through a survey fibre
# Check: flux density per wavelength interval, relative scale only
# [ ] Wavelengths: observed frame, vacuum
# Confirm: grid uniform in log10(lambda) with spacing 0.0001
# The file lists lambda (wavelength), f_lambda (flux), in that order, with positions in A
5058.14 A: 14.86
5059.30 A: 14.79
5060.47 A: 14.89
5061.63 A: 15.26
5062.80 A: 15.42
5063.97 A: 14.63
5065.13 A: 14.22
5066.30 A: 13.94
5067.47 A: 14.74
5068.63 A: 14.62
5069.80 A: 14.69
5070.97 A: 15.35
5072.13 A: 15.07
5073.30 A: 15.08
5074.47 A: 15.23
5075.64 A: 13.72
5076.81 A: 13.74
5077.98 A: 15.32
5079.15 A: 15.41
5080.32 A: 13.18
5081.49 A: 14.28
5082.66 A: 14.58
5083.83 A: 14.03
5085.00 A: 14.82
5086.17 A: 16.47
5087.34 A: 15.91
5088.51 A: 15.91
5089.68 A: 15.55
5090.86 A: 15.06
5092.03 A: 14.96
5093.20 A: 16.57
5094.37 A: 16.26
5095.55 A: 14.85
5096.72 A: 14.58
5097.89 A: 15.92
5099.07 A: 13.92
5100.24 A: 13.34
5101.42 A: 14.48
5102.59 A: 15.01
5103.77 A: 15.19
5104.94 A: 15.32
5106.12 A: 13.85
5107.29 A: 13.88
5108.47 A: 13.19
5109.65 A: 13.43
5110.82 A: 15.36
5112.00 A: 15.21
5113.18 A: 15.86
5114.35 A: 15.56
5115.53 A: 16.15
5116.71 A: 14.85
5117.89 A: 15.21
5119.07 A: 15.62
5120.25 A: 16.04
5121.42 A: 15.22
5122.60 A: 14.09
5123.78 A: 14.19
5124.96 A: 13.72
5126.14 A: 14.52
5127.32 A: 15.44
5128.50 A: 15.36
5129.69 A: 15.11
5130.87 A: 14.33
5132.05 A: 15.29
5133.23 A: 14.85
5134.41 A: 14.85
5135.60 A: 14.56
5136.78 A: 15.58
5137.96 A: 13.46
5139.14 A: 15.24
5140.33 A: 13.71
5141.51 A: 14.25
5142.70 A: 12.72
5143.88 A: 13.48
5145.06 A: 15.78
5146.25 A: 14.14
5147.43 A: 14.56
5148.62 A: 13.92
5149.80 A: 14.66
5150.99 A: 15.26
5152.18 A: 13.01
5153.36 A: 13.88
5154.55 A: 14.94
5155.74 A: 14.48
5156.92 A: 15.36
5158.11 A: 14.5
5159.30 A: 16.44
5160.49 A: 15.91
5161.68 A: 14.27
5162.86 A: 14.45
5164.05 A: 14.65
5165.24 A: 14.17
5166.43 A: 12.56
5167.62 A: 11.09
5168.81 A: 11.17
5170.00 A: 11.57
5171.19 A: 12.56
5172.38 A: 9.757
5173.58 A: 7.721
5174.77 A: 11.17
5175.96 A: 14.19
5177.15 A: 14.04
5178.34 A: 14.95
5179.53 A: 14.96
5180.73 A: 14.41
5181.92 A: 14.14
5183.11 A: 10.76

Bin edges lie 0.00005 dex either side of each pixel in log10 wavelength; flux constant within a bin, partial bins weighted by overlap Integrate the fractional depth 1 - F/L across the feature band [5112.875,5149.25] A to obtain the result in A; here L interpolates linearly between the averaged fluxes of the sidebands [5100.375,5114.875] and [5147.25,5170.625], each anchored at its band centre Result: -0.97 A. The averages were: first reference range 14.7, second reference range 14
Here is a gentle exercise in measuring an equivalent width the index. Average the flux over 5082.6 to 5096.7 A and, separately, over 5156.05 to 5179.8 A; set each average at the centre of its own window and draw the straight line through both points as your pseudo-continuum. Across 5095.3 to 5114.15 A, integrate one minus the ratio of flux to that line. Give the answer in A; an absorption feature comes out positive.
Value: 0.5 A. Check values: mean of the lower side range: 15.4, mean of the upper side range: 13.3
